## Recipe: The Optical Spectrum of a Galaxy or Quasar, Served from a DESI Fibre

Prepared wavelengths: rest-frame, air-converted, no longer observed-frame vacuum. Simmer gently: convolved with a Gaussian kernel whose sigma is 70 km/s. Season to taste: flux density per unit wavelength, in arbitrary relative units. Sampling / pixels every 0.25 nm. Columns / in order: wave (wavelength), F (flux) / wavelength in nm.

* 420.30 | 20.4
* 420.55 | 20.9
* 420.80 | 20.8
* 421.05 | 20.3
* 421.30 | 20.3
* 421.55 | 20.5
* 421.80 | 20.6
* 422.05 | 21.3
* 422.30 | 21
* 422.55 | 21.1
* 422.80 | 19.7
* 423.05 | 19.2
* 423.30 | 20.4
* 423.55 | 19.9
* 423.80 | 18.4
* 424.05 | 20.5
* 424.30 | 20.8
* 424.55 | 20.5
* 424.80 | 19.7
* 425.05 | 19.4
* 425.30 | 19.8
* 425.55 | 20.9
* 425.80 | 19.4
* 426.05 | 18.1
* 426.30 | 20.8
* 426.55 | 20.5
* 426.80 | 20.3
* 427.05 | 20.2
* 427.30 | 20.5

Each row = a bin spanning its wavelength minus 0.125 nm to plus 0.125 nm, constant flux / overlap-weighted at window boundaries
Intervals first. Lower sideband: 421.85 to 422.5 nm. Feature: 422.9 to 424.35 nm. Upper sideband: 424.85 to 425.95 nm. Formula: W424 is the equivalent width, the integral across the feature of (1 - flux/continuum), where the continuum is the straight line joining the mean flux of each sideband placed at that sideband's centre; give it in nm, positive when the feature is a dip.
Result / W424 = 0.05 nm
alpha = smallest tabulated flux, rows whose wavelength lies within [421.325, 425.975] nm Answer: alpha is 18.4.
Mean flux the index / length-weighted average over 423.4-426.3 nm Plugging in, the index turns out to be 19.8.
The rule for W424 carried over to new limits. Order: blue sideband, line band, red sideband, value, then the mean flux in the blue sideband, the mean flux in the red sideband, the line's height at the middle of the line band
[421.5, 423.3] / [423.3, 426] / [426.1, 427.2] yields 0.06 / 20.5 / 20.3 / 20.4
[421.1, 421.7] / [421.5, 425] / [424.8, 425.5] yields -0.03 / 20.4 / 19.8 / 20.1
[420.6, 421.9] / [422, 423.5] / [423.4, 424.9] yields -0.01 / 20.5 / 20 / 20.2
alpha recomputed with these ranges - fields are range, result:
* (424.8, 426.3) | 18.1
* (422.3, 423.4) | 19.2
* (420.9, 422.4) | 20.3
